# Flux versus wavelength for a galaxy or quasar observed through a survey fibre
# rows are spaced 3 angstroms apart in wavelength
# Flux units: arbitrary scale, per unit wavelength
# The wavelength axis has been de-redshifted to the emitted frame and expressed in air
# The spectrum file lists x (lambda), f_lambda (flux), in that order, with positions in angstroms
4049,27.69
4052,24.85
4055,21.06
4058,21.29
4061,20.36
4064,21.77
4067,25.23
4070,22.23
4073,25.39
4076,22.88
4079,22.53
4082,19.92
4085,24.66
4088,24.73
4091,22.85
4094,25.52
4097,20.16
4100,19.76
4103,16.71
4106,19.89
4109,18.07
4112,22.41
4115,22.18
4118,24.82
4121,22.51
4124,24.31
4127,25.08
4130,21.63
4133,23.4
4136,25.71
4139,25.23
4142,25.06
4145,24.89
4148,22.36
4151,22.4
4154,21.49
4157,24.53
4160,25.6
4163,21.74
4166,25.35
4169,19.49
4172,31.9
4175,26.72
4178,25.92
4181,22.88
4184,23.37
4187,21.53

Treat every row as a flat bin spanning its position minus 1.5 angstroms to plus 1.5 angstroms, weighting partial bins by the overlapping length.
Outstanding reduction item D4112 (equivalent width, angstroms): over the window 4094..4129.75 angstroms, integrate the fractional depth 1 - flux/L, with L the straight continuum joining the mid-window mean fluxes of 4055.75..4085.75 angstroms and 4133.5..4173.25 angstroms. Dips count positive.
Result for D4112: 2.7 angstroms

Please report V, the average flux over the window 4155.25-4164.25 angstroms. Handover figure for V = 23.9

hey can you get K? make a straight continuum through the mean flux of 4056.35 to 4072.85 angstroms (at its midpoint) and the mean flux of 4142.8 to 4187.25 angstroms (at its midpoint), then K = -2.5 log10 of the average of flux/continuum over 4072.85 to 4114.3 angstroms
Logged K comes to 0.06 mag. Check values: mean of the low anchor 22.4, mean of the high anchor 24.1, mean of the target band 21.7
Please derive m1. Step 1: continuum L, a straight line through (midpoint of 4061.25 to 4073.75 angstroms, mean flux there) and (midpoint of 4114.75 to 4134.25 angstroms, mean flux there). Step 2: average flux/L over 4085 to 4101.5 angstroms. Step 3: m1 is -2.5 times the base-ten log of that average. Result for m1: 0.026 mag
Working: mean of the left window 23.2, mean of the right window 23.5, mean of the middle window 22.8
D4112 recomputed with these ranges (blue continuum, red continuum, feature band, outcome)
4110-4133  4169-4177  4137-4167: 2.0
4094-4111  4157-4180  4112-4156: -2.8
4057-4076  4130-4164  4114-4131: 0.0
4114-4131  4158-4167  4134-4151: -0.4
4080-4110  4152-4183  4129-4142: -0.6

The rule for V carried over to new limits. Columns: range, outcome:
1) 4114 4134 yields 23.4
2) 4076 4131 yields 22.1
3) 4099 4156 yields 22.6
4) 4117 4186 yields 24.2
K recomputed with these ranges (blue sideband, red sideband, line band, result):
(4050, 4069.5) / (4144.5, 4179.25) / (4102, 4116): 0.18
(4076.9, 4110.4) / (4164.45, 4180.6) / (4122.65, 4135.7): -0.02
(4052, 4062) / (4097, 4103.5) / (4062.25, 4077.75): -0.13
